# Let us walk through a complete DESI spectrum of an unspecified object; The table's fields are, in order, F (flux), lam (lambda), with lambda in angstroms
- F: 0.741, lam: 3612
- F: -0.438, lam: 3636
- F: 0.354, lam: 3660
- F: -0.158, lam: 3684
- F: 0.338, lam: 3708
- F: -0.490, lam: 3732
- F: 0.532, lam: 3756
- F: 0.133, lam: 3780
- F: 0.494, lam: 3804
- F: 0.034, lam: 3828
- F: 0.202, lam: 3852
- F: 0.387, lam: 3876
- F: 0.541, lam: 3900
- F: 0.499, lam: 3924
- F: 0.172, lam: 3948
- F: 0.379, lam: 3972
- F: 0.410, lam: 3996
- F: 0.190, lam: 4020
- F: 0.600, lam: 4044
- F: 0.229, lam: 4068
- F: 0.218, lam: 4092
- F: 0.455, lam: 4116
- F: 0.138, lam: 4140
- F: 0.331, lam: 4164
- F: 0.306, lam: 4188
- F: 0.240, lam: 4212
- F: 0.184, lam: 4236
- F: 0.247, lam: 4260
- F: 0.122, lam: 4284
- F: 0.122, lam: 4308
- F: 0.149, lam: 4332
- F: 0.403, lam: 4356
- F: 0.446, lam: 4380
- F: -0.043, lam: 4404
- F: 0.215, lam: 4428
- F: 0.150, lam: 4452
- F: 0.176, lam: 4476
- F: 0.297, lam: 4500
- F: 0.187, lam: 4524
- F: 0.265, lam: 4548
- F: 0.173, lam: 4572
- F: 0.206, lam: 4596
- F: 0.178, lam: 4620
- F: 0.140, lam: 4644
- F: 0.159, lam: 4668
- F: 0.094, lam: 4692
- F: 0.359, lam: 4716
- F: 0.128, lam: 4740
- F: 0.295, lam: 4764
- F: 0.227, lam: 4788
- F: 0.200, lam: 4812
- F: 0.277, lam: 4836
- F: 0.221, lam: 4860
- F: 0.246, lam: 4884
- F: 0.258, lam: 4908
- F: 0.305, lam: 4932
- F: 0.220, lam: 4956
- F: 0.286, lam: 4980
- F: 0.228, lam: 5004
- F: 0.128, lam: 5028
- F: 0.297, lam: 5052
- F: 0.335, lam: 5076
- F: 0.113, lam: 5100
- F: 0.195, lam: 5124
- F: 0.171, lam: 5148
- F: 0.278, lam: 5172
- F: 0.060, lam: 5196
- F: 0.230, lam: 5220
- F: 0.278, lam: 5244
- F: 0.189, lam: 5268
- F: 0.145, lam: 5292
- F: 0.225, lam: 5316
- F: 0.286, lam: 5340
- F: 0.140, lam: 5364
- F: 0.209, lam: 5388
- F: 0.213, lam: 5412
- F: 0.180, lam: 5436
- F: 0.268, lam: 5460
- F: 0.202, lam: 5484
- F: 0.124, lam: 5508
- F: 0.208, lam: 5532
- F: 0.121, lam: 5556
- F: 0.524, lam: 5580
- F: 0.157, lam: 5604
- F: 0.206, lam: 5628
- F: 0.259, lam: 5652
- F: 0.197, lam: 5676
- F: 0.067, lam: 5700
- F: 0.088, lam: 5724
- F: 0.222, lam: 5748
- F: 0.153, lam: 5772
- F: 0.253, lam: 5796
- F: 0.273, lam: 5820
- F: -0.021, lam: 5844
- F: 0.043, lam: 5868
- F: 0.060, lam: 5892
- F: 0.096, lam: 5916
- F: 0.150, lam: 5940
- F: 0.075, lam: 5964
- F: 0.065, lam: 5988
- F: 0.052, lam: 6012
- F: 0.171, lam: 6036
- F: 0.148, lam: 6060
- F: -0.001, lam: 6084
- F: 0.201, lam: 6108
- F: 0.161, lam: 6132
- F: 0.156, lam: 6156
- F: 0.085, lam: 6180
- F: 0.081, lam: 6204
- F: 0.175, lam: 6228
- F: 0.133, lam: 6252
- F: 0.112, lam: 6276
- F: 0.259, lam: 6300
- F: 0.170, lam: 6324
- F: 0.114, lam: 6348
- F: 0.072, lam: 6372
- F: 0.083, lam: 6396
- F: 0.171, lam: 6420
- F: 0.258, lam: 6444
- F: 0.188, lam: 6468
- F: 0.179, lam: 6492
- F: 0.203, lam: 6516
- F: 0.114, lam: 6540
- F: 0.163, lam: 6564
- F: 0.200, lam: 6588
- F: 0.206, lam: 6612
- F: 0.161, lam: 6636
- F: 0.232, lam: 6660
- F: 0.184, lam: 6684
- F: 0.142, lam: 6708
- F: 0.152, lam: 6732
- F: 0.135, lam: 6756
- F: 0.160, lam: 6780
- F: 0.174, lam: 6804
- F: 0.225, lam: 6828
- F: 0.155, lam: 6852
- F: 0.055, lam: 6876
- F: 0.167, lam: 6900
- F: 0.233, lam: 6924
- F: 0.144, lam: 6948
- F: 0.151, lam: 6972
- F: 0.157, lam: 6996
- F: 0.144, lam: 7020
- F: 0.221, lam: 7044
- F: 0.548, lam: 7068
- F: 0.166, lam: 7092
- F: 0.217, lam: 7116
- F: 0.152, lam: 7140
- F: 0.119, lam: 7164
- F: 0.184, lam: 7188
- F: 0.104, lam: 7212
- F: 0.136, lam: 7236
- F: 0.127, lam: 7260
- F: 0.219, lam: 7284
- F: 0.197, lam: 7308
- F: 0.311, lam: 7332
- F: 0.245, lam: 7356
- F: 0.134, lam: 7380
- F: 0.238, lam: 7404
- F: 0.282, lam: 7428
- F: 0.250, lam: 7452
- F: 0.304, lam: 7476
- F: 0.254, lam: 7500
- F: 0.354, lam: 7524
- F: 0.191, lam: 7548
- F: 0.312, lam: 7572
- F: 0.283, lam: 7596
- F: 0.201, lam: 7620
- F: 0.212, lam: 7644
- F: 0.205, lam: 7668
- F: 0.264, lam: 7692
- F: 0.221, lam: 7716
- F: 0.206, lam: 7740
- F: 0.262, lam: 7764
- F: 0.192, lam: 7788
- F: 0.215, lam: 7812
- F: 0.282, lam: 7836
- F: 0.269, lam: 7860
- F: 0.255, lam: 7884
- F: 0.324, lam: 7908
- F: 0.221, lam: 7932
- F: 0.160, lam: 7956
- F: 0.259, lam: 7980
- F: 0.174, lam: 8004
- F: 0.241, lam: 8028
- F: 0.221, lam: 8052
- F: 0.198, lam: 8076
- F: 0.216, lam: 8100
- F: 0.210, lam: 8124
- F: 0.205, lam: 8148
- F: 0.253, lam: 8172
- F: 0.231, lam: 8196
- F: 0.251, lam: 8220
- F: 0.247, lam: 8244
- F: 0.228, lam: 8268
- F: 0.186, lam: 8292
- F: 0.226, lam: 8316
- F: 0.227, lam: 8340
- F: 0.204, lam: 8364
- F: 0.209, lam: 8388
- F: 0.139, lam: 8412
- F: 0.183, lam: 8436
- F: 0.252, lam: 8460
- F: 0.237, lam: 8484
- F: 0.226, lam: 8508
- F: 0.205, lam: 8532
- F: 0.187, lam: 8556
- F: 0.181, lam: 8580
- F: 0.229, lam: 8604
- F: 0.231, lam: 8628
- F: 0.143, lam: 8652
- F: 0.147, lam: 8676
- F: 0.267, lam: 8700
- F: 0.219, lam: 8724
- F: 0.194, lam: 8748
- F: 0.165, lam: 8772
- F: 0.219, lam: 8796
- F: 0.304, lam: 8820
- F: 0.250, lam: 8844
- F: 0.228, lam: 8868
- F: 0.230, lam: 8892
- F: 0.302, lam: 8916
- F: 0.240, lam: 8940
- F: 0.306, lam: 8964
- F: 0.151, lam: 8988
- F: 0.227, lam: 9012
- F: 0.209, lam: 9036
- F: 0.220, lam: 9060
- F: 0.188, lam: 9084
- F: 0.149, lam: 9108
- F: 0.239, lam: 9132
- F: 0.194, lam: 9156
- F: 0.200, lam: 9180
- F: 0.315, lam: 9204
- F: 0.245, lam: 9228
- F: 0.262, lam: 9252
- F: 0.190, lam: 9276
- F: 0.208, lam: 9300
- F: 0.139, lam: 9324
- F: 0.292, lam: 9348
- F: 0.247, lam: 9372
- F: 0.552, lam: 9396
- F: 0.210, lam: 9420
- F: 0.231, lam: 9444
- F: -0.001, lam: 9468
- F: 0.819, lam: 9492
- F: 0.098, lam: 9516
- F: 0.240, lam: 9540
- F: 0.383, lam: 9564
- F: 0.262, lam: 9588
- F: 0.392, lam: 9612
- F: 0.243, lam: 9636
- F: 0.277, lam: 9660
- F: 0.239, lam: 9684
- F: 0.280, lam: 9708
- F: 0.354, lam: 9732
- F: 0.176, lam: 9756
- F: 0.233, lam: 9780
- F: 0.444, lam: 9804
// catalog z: 0.894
